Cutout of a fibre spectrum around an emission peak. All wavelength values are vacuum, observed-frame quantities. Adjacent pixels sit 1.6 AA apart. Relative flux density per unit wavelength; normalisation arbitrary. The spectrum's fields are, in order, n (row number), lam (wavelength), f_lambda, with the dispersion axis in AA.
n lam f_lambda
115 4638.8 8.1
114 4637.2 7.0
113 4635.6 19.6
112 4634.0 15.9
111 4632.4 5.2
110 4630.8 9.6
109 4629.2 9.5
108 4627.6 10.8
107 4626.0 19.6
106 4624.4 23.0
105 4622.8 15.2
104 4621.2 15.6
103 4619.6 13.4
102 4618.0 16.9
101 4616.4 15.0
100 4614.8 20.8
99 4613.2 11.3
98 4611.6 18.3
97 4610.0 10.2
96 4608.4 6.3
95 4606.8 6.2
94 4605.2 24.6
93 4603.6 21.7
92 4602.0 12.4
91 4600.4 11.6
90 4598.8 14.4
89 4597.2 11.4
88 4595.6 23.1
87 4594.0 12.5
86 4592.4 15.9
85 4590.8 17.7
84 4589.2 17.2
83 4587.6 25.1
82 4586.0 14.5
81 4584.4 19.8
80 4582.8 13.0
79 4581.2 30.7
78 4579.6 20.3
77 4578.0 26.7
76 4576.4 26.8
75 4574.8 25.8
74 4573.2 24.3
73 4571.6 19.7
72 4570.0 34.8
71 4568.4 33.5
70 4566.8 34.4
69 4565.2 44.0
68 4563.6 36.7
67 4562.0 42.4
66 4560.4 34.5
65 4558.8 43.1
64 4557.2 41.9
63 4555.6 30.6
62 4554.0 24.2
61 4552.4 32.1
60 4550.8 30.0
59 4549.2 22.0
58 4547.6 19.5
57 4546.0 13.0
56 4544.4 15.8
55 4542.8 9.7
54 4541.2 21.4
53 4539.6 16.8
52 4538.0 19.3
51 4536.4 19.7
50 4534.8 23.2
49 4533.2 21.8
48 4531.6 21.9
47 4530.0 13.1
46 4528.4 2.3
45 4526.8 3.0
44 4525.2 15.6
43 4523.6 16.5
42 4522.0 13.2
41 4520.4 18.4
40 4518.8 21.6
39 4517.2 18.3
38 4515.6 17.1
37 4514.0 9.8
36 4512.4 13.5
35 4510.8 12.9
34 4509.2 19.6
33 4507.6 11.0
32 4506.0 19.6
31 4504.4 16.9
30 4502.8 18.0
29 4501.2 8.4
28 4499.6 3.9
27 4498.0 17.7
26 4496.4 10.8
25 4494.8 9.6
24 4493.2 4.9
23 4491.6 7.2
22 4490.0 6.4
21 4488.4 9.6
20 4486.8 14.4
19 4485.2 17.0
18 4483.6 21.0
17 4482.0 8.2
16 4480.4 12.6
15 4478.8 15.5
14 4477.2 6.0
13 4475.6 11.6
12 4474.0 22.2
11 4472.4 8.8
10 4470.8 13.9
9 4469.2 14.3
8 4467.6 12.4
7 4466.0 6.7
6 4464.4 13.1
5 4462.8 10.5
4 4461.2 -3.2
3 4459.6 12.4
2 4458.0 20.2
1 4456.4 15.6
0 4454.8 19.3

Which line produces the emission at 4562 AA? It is C IV 1549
